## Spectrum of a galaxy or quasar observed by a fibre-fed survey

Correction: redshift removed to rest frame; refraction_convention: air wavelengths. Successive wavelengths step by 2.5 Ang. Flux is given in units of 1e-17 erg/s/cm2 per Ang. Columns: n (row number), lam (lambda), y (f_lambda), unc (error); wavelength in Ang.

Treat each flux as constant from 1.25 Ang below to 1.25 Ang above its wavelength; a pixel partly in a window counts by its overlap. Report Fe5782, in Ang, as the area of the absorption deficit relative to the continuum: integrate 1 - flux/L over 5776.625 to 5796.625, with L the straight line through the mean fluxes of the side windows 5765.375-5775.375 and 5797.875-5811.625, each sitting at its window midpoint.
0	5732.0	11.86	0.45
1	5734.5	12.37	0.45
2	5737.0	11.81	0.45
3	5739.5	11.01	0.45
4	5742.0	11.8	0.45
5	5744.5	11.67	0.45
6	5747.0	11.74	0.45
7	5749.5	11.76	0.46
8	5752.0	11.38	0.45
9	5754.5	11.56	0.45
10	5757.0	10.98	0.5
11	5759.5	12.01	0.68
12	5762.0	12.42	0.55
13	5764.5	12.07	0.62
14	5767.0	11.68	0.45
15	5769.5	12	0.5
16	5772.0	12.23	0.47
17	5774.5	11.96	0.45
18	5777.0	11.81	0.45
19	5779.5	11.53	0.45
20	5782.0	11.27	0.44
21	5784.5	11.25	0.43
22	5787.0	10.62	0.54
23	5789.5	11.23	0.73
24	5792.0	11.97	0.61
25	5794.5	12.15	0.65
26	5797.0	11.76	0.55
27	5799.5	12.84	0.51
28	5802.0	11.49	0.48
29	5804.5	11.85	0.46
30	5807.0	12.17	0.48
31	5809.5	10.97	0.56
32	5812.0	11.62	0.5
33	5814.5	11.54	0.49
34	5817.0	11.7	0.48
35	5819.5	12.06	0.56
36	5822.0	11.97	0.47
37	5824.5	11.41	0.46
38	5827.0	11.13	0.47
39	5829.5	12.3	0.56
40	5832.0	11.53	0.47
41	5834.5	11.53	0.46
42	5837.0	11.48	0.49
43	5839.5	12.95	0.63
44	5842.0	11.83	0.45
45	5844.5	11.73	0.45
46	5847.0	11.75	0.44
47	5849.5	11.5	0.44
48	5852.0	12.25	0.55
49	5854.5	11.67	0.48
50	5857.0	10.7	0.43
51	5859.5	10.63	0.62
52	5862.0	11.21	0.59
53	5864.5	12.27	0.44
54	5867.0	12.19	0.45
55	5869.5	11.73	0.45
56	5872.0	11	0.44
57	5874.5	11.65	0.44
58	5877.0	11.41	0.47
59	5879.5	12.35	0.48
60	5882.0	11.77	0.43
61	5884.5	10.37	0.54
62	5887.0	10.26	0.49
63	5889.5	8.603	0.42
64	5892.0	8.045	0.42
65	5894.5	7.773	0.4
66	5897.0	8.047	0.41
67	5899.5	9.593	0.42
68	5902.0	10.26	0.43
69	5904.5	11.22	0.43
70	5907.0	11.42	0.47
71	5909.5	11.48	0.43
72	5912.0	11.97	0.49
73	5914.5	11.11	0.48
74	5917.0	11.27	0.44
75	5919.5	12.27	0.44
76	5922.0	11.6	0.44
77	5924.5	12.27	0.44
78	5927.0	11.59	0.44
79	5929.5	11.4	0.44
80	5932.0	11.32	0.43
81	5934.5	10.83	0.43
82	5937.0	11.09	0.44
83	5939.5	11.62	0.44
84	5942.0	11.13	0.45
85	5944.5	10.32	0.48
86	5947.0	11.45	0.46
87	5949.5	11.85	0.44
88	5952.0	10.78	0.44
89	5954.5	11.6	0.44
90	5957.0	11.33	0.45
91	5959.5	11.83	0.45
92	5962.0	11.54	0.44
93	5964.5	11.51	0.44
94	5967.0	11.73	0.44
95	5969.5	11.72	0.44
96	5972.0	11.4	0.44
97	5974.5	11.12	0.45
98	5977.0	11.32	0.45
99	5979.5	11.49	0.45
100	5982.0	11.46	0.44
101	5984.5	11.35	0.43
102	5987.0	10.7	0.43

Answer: 0.73 Ang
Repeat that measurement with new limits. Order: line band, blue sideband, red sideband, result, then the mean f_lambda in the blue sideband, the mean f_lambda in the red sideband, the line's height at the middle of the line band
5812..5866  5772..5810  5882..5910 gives -4.3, 11.7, 9.78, 10.8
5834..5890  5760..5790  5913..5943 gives 0.5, 11.7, 11.5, 11.6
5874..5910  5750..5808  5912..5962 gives 4.0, 11.7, 11.4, 11.5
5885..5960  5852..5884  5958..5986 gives 4.5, 11.5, 11.5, 11.5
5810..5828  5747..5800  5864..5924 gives -0.4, 11.7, 10.8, 11.4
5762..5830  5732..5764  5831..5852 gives 0.2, 11.7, 11.8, 11.8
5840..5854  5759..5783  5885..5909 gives -1.8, 11.9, 9.56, 10.5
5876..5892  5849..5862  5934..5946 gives 0.9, 11.3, 11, 11.2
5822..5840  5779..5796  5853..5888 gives -0.5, 11.4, 11.4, 11.4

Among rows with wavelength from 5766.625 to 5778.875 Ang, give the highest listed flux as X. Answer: 12.23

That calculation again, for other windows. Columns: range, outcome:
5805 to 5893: 12.95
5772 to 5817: 12.84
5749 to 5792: 12.42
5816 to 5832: 12.3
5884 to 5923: 12.27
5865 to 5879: 12.19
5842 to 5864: 12.25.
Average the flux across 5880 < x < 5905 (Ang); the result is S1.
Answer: 9.63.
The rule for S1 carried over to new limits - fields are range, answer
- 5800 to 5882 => 11.7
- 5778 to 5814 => 11.6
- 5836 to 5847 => 12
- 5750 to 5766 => 11.7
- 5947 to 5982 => 11.5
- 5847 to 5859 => 11.5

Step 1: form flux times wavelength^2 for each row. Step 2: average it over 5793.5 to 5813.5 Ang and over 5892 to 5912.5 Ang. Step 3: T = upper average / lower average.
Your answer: 0.88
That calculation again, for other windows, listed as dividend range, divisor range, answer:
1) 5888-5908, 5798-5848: 0.81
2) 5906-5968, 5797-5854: 1.01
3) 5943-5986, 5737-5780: 1.04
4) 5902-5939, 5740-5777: 1.03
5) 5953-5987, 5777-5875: 1.03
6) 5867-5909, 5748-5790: 0.93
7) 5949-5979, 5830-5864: 1.03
